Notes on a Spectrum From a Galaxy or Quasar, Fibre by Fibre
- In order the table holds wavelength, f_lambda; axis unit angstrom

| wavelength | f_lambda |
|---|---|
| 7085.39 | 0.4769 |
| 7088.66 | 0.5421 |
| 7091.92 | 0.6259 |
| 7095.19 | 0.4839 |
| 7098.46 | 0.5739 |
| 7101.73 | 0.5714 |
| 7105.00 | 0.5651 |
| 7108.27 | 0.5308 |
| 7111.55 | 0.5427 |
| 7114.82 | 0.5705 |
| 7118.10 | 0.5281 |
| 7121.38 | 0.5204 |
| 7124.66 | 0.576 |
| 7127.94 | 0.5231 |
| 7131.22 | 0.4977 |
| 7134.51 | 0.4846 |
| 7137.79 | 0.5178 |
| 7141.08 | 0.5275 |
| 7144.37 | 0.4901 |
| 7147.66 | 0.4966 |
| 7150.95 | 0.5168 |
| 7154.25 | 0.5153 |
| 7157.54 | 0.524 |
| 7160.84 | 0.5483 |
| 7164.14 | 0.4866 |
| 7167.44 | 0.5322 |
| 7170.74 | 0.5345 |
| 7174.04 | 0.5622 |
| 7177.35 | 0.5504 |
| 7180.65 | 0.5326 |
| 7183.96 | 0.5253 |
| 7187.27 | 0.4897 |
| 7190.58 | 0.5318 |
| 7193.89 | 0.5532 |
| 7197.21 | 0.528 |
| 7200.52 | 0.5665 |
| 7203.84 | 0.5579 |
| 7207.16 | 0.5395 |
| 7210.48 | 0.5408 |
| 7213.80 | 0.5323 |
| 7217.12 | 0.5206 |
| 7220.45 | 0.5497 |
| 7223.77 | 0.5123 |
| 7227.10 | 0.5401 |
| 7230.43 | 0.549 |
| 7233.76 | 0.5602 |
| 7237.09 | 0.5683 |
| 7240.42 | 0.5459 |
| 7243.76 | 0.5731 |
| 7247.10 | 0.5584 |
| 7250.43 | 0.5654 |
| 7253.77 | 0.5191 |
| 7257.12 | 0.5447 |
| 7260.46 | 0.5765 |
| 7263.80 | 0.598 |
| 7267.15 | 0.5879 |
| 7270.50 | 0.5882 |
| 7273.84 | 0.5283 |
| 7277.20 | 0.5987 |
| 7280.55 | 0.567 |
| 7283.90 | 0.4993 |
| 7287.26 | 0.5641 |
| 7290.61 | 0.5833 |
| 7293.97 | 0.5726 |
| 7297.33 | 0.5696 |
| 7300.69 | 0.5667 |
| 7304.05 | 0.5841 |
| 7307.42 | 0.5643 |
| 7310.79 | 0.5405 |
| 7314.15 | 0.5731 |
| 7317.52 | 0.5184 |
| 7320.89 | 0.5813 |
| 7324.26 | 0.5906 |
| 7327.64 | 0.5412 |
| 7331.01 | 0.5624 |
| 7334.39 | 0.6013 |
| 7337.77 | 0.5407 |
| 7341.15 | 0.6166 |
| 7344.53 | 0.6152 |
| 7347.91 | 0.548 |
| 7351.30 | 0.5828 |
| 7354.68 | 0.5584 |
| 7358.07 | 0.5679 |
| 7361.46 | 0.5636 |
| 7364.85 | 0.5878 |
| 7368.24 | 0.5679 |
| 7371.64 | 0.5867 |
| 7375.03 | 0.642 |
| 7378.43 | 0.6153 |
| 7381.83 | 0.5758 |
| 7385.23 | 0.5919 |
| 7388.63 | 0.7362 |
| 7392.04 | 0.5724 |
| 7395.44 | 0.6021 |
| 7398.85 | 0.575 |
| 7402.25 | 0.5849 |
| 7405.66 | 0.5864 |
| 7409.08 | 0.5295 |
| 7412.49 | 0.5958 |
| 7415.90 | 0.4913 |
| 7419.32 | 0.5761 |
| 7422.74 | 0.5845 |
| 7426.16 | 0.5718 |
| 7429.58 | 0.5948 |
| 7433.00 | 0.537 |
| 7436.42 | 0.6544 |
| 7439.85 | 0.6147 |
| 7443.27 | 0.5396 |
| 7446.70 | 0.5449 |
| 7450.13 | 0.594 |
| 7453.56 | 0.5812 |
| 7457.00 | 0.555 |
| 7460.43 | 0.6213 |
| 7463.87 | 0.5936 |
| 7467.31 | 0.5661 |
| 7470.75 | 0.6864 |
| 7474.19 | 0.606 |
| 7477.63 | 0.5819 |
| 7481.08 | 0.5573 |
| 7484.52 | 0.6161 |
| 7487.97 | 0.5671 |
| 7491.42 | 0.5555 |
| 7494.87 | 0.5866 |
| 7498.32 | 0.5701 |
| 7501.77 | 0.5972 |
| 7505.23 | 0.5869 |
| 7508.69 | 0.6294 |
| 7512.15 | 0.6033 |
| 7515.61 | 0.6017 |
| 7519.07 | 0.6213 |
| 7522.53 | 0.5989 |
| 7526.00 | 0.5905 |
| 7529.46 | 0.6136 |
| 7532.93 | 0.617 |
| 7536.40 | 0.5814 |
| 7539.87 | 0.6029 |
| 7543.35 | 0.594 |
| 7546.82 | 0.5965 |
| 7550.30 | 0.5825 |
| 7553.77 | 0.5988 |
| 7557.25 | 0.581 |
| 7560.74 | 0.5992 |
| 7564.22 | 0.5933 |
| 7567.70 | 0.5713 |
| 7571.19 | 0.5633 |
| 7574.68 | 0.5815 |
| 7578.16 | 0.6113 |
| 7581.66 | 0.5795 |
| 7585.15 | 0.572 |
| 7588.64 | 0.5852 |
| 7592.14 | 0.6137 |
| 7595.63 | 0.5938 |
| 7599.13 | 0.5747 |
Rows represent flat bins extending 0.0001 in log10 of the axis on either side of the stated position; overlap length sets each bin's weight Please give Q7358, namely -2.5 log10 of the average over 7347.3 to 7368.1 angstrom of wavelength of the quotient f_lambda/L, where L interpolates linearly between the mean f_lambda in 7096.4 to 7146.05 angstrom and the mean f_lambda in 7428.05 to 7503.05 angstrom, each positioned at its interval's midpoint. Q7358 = 0.00 mag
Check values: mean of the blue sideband 0.534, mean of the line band 0.569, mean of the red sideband 0.587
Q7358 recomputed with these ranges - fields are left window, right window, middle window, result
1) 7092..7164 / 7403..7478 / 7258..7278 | -0.05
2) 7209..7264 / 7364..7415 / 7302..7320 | 0.03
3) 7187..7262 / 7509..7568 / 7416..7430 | 0.02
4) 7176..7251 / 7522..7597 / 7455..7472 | -0.04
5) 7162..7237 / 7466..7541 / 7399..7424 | 0.03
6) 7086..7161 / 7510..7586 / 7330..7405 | -0.04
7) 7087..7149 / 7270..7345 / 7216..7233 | 0.03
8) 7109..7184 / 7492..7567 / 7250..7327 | -0.02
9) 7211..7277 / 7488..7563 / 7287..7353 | -0.01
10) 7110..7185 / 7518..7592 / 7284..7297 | -0.03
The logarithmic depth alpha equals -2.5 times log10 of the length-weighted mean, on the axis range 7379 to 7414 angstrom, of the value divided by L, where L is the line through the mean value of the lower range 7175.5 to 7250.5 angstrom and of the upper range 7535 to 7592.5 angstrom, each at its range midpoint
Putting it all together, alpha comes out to -0.05 mag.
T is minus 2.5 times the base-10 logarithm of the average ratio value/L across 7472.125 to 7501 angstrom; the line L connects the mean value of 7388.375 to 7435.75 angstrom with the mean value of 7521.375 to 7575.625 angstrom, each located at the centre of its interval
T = 0.01 mag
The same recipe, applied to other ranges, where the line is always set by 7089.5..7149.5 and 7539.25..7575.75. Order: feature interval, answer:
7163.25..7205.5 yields 0.014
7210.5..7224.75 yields 0.031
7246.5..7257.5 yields 0.009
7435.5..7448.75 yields -0.021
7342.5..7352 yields -0.040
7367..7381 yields -0.069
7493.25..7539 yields -0.033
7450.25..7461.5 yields -0.019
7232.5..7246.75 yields -0.024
